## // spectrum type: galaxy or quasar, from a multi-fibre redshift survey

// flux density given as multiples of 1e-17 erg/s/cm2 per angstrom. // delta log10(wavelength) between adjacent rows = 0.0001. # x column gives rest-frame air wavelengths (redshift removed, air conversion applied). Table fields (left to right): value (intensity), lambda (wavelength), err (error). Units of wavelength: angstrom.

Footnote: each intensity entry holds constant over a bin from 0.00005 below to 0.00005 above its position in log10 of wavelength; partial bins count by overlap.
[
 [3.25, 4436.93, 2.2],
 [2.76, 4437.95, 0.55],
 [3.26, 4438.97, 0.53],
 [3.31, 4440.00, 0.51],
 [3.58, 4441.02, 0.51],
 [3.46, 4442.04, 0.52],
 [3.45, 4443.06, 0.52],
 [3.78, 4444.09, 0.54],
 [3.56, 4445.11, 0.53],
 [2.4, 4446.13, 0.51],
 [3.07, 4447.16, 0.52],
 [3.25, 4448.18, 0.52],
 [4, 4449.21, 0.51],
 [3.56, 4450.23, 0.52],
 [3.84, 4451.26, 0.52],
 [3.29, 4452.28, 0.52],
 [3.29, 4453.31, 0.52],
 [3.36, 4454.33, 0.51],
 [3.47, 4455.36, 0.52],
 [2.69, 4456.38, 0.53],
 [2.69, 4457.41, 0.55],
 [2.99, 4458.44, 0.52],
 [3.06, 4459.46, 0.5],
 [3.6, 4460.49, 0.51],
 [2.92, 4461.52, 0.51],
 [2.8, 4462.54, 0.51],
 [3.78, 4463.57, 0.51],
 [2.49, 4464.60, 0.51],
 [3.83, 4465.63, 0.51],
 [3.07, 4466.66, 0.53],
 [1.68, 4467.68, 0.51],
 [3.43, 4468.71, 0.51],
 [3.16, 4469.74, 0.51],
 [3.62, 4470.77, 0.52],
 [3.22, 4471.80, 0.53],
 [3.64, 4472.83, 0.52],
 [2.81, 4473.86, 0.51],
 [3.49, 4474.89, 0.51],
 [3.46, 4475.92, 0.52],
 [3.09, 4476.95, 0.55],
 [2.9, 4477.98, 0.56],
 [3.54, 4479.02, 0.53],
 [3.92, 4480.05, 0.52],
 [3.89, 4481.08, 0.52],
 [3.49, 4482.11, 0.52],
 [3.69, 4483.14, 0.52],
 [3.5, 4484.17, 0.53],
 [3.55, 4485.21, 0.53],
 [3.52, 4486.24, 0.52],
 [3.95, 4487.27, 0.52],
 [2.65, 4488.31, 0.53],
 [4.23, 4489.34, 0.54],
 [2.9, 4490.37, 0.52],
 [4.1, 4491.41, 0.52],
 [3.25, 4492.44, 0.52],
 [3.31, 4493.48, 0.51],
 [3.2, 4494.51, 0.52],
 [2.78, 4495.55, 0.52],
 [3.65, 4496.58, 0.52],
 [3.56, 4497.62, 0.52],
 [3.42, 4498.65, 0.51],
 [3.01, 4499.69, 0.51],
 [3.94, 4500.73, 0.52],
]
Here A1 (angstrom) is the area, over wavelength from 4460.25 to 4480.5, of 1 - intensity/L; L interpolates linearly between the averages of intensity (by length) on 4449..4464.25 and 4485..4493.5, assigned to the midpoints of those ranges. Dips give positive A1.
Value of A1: 0.9 angstrom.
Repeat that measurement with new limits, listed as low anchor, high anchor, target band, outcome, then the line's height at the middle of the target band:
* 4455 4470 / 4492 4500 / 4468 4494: -2.2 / 3.17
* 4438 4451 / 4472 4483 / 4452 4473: 1.6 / 3.4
